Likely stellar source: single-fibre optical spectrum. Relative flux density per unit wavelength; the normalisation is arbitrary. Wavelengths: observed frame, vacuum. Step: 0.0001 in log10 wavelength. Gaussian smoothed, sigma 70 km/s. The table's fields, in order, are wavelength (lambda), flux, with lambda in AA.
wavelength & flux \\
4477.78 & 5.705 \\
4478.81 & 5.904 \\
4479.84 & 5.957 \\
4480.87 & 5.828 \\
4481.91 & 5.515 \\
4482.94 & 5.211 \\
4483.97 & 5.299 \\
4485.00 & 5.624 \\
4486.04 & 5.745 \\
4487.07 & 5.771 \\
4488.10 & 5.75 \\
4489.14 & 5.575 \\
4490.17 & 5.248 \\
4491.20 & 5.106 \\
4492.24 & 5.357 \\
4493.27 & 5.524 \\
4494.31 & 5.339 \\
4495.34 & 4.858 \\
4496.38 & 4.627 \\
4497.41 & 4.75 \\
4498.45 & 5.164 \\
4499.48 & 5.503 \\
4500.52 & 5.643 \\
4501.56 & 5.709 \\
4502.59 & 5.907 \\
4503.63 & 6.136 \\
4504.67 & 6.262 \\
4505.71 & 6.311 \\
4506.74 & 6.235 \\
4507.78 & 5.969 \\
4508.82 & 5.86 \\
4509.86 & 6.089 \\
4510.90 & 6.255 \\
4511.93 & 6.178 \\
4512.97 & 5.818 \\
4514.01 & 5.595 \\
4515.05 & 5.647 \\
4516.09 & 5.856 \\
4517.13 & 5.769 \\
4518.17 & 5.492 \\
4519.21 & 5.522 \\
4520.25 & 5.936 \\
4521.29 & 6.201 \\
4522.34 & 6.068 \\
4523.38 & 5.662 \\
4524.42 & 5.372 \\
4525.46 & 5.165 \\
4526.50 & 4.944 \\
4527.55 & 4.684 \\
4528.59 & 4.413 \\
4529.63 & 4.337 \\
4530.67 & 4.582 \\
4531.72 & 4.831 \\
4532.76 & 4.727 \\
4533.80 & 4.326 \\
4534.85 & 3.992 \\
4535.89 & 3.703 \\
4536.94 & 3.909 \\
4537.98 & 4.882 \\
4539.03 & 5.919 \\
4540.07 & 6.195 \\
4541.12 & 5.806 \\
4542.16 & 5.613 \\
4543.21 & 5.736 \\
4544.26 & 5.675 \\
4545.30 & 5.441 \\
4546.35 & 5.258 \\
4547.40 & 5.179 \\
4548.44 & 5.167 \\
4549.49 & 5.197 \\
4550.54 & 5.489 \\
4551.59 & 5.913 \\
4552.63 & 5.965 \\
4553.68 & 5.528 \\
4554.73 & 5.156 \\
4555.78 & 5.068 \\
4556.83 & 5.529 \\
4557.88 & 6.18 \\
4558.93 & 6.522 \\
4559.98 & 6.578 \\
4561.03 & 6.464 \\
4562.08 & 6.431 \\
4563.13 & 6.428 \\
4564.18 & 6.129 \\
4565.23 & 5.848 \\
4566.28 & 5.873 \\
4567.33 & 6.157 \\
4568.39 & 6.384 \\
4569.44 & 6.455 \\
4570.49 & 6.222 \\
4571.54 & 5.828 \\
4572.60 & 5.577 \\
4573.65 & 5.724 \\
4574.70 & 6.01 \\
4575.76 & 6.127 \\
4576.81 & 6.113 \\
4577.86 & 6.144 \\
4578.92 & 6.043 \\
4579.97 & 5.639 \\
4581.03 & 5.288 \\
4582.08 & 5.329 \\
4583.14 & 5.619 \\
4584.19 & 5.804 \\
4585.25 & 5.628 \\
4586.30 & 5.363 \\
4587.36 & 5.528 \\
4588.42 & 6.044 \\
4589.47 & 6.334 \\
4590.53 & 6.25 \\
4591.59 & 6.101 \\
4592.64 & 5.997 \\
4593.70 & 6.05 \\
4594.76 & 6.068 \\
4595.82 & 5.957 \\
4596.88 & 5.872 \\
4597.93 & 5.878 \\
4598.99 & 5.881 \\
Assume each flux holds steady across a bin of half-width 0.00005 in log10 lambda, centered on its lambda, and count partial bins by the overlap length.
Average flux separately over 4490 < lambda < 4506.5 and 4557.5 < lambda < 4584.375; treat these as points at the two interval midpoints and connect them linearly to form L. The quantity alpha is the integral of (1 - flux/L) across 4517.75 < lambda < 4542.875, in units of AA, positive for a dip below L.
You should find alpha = 2.8 AA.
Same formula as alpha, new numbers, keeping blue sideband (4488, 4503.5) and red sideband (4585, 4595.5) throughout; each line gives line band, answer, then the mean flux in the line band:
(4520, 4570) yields 1.63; 5.48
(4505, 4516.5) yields -1.16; 5.99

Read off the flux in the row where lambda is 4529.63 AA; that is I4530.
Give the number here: 4.337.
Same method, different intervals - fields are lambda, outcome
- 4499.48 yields 5.503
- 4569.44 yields 6.455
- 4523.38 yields 5.662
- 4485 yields 5.624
